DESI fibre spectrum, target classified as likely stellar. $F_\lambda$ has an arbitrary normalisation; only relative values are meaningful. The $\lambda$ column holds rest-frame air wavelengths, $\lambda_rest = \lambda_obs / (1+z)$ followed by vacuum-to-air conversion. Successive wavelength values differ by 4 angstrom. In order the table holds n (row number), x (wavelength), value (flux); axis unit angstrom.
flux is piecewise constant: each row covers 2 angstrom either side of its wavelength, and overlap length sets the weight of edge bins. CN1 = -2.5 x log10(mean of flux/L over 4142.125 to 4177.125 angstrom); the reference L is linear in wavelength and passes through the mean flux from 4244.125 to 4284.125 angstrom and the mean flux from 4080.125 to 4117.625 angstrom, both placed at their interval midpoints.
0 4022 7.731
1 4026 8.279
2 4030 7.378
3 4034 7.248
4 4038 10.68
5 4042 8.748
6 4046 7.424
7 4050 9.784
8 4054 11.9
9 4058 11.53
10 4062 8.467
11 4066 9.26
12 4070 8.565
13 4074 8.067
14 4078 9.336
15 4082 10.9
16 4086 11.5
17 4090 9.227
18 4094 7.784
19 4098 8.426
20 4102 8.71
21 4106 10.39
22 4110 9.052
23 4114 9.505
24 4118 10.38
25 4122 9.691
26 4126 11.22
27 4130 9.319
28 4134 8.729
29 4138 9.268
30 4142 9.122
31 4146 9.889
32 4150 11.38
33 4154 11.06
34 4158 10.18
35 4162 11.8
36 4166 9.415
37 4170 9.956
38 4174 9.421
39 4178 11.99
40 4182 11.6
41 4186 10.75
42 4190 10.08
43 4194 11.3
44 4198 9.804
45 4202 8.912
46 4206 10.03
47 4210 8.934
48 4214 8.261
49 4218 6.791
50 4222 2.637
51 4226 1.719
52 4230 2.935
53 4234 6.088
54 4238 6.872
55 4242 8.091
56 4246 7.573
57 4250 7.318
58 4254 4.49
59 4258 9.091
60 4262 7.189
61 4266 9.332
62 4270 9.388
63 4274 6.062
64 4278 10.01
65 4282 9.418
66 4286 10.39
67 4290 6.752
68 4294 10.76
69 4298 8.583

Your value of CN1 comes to -0.16 mag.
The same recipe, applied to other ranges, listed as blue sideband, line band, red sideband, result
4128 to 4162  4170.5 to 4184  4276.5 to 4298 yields -0.11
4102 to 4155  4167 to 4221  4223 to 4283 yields -0.16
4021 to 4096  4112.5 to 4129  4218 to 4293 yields -0.20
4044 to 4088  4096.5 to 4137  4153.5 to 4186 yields 0.07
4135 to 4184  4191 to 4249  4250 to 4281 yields 0.25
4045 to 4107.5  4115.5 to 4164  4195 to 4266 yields -0.20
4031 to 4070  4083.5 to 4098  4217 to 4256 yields -0.11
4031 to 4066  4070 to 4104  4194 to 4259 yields -0.04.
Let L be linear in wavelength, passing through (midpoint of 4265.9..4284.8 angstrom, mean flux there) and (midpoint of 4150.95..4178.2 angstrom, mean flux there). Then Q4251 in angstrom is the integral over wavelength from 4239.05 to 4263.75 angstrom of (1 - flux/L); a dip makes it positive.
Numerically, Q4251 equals 5.2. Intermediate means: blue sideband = 10.5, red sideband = 8.86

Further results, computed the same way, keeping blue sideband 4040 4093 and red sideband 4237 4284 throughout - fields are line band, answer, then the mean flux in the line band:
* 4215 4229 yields 7.3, 3.98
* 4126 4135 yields -0.5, 9.54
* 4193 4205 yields -2.1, 9.9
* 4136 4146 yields -0.5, 9.33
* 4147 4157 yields -2.4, 11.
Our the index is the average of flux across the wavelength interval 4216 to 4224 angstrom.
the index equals 4.71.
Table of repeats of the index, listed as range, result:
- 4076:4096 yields 9.75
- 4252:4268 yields 7.53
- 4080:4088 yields 11.2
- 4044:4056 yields 9.7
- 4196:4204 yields 9.36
